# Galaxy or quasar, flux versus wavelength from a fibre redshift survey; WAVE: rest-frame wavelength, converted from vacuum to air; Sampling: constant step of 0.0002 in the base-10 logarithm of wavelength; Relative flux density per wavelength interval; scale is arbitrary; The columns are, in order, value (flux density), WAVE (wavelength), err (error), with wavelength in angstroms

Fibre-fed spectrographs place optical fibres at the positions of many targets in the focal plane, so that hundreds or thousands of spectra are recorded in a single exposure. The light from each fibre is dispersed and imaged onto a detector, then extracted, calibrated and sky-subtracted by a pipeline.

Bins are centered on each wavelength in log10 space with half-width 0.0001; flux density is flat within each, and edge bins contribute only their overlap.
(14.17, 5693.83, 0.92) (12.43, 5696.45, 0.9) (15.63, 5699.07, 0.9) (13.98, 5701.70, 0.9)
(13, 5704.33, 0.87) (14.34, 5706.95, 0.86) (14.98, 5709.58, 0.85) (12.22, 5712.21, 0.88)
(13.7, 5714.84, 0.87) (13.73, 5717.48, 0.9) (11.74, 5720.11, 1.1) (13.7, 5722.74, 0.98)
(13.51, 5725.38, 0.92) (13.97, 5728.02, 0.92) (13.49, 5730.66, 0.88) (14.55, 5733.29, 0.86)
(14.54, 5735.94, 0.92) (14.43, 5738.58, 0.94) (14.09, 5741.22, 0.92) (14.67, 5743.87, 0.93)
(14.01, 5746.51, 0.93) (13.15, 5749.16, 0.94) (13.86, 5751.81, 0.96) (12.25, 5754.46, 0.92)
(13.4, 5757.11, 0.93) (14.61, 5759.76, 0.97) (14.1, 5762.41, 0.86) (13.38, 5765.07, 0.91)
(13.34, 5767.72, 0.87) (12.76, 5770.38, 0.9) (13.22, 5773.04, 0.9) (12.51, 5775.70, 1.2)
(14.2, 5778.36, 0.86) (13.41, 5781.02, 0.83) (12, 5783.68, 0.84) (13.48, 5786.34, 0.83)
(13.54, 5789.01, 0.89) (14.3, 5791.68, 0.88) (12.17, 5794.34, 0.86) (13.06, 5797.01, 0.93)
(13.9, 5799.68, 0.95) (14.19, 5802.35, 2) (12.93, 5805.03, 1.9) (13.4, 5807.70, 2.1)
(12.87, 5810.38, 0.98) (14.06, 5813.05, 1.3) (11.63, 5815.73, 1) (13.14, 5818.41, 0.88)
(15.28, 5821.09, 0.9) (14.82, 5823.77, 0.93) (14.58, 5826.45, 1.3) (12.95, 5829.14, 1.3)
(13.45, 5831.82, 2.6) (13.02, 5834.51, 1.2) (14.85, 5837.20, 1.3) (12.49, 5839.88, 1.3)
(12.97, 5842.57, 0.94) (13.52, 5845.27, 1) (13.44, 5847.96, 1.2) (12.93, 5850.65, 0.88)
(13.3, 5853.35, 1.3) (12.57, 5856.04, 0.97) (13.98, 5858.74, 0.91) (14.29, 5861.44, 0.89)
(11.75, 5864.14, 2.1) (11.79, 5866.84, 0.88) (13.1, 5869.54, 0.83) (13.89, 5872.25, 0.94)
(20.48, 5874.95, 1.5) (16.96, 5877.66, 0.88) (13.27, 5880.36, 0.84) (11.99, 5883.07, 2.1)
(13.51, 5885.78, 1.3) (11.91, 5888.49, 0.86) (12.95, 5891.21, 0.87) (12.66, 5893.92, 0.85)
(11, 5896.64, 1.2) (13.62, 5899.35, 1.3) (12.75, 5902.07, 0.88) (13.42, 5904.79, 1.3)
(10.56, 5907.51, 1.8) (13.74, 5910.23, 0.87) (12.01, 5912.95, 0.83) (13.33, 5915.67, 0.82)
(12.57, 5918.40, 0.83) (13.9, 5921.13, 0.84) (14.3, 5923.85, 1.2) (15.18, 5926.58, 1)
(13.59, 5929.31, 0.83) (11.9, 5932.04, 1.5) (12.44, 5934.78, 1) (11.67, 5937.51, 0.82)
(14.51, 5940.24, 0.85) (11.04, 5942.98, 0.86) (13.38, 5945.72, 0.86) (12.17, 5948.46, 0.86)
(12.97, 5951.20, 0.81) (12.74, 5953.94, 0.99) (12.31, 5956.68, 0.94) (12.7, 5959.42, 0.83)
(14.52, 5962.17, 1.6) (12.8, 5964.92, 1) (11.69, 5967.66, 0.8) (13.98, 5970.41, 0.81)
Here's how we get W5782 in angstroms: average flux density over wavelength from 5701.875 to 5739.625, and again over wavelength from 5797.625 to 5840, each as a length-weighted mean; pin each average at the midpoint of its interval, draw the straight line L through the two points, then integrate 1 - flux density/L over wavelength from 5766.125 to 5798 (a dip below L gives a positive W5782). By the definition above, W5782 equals 1.1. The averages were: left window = 13.7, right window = 13.6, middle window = 13.2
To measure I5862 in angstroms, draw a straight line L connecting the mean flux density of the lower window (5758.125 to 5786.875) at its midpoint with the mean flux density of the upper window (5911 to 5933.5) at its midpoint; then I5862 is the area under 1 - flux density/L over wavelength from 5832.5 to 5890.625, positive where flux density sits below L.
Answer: -1.1 angstroms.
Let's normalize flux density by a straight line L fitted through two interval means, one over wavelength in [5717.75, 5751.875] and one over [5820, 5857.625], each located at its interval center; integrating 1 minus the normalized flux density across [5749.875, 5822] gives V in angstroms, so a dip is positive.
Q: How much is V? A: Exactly 1.80 angstroms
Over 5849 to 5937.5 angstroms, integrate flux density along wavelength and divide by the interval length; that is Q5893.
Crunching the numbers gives 13.3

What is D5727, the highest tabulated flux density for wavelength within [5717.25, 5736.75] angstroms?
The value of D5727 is 14.55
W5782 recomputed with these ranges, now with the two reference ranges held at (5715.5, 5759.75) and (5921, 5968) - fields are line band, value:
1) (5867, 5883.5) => -2.1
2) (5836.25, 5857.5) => 0.2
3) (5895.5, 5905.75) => 0.3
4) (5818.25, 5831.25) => -0.8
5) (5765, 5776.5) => 0.5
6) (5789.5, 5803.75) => 0.0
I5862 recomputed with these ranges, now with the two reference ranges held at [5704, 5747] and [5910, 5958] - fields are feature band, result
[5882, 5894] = 0.5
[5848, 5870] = 0.5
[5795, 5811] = 0.2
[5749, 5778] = 0.6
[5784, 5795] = 0.2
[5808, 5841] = -0.4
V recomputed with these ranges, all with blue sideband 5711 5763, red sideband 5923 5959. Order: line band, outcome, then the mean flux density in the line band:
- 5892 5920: 0.99 angstroms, 12.6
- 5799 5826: -0.50 angstroms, 13.6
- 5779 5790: 0.28 angstroms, 13.2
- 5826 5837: -0.19 angstroms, 13.5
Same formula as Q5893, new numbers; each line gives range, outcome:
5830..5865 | 13.3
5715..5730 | 13.4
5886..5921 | 12.6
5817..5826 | 14.4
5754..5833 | 13.4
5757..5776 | 13.5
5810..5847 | 13.6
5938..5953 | 12.7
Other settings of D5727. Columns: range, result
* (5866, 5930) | 20.48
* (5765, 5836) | 15.28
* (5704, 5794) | 14.98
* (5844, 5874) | 14.29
